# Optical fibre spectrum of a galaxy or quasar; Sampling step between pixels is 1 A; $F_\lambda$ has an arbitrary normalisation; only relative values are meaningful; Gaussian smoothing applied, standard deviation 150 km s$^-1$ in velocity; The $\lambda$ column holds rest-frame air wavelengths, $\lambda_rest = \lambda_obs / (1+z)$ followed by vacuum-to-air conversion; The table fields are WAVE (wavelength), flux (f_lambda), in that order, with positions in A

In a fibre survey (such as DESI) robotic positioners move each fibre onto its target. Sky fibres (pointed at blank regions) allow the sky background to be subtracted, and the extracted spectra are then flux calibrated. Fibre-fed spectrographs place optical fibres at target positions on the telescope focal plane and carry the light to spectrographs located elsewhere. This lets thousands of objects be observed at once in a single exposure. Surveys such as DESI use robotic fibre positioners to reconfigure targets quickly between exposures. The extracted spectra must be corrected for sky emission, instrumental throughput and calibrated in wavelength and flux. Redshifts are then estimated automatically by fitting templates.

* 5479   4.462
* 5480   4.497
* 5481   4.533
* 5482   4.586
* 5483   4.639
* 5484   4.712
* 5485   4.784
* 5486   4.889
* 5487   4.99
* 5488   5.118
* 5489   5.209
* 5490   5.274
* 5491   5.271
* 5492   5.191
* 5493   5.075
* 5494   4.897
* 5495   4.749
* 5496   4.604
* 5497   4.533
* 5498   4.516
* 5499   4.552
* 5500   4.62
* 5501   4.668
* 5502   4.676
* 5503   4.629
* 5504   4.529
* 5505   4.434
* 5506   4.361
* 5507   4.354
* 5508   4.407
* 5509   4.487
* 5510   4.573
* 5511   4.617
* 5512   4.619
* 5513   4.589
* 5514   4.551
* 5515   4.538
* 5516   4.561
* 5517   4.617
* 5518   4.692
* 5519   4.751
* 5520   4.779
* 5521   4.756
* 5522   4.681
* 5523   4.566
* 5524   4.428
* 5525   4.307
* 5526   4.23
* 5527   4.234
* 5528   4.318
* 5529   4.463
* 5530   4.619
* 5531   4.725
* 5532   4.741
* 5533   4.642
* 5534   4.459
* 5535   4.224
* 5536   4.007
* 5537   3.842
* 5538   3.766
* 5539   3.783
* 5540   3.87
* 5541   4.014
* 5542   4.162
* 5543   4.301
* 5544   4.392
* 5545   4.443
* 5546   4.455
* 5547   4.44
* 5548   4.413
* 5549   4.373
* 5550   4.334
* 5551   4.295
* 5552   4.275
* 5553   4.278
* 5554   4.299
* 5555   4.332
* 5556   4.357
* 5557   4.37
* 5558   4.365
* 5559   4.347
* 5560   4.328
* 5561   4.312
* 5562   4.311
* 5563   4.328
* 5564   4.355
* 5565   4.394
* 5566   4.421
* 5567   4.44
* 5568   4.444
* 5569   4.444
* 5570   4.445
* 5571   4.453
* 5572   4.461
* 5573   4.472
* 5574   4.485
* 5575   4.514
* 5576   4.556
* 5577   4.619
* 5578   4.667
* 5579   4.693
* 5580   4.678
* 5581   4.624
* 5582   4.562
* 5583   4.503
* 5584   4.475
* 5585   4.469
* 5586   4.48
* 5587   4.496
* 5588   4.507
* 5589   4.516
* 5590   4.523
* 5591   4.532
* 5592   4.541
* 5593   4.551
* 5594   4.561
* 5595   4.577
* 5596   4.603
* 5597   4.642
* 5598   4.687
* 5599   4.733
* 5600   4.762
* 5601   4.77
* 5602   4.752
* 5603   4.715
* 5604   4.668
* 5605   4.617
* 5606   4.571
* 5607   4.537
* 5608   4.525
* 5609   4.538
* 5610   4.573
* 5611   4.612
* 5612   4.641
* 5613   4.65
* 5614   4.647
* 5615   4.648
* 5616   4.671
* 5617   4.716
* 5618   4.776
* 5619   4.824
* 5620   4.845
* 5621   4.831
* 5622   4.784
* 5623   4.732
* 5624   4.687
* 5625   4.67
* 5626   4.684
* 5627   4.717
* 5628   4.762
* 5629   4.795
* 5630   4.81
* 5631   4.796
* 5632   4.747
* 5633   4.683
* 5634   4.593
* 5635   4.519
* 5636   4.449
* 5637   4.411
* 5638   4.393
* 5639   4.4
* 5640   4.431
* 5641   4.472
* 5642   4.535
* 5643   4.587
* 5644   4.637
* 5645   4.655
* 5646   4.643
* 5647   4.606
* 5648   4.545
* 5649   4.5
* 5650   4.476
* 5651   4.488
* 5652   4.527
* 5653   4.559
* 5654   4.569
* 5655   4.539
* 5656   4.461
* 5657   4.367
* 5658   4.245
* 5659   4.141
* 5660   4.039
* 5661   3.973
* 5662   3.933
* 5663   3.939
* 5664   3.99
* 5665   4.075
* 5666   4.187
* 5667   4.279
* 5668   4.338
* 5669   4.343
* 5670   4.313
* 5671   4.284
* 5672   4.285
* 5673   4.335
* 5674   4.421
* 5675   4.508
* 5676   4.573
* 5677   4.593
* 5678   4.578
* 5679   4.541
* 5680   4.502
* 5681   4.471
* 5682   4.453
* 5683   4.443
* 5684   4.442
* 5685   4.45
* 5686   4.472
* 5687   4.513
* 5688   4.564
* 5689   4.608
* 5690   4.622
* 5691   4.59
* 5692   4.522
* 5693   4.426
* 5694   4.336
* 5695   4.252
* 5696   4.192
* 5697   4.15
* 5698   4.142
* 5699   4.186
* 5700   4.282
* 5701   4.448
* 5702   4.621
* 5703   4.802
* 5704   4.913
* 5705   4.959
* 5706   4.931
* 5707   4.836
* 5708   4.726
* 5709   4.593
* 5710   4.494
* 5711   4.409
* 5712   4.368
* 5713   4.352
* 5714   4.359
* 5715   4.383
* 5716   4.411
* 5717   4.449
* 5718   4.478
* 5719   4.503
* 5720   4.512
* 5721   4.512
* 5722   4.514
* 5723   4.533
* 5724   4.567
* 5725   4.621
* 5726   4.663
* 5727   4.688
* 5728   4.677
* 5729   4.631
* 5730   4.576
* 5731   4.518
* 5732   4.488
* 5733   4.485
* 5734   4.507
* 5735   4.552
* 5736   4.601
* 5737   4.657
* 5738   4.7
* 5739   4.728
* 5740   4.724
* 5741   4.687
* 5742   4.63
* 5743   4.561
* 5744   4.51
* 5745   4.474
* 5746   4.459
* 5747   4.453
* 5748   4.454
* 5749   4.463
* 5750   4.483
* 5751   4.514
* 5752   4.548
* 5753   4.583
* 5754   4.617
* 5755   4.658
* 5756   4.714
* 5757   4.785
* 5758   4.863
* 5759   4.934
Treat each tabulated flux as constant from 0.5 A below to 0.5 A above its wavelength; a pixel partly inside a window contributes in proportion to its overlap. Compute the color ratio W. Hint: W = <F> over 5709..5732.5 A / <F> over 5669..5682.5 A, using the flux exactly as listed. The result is 1.0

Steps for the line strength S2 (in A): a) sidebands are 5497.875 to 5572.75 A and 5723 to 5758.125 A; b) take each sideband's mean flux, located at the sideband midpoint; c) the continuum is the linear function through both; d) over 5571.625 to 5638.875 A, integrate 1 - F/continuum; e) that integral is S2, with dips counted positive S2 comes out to -2.2 A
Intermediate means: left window 4.42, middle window 4.62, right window 4.59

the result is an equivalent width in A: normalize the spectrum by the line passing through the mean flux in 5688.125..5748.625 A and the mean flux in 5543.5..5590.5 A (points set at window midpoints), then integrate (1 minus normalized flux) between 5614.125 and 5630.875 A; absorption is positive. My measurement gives -1.0 A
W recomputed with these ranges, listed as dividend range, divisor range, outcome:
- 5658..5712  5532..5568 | 1.03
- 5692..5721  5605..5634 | 0.96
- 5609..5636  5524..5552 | 1.09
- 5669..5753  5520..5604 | 1.02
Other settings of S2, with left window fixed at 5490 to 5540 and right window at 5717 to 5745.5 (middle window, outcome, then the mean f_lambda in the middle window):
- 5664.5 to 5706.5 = 1.1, 4.45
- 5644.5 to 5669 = 1.2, 4.34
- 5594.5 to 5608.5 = -0.3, 4.65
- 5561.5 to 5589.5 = 0.3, 4.49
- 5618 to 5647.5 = -0.6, 4.65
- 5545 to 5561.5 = 0.7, 4.35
